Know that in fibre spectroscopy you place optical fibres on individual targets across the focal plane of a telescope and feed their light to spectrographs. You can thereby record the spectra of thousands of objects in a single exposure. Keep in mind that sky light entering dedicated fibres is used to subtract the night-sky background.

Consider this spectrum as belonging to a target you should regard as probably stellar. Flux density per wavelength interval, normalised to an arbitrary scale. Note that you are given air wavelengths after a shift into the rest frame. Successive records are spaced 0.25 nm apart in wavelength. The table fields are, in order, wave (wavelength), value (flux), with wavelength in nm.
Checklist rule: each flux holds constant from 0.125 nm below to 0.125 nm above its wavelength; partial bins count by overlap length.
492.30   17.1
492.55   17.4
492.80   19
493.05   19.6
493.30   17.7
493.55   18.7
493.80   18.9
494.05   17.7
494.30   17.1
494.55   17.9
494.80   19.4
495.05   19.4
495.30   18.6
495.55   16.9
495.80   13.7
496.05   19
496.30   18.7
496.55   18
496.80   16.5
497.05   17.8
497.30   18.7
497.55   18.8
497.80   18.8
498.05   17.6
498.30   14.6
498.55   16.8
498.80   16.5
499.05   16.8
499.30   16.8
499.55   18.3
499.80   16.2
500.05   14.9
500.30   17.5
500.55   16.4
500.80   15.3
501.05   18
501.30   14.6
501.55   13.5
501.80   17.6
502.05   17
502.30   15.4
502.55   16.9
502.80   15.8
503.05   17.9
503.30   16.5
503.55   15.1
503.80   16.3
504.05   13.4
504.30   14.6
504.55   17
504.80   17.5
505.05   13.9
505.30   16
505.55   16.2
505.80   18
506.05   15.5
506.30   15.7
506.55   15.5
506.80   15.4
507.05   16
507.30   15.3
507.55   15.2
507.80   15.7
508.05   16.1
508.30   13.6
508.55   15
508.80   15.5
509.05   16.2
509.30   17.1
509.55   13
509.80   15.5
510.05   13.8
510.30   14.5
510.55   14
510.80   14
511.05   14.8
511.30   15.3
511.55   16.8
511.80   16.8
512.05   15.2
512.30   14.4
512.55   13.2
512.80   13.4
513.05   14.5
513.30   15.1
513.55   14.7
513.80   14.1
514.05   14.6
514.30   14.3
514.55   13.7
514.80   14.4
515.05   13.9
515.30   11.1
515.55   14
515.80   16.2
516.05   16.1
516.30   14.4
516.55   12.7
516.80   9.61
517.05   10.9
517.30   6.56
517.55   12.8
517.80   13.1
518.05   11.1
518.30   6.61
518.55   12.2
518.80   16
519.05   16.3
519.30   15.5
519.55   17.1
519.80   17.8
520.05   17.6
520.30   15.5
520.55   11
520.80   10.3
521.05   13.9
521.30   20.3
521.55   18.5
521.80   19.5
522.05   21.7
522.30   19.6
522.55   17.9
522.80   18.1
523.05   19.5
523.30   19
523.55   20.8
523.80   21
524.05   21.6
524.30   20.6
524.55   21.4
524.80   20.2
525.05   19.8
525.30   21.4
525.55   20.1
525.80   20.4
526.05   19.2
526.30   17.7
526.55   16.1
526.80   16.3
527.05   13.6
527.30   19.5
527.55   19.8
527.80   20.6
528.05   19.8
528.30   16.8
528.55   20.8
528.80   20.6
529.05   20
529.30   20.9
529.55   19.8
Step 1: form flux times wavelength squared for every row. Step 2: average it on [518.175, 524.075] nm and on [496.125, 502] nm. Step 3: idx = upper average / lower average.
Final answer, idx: 1.09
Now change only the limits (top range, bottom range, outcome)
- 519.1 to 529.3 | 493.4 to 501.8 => 1.20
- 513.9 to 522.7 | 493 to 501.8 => 0.91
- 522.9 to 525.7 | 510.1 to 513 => 1.46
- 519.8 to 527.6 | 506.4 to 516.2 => 1.31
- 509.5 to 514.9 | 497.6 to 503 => 0.93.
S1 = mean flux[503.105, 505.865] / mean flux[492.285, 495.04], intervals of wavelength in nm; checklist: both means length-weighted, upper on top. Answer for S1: 0.87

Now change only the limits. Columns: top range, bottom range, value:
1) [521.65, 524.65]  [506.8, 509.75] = 1.31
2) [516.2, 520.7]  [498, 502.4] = 0.81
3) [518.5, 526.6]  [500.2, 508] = 1.14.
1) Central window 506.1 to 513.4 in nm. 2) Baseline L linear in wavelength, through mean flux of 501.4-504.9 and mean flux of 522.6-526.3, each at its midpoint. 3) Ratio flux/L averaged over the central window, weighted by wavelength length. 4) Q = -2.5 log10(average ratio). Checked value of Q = 0.15 mag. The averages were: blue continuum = 16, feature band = 15.1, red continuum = 20.1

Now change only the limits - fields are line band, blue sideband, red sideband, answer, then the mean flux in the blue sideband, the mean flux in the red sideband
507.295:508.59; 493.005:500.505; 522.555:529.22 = 0.203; 17.6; 19.4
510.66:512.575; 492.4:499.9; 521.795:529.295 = 0.225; 17.7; 19.5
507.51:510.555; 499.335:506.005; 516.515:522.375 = 0.031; 16.1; 14.4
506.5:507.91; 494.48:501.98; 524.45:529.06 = 0.146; 17.1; 19.1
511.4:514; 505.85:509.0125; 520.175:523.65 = 0.097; 15.5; 17.5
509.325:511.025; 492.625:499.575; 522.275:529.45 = 0.279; 17.8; 19.4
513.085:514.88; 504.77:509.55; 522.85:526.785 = 0.194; 15.7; 19.8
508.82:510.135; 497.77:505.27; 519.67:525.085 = 0.125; 16.2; 18.4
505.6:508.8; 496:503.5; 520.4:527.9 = 0.119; 16.9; 18.6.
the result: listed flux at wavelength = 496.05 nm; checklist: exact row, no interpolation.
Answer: 19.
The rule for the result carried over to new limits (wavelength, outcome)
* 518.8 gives 16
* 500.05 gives 14.9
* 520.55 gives 11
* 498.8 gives 16.5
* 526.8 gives 16.3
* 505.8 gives 18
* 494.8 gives 19.4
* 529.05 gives 20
